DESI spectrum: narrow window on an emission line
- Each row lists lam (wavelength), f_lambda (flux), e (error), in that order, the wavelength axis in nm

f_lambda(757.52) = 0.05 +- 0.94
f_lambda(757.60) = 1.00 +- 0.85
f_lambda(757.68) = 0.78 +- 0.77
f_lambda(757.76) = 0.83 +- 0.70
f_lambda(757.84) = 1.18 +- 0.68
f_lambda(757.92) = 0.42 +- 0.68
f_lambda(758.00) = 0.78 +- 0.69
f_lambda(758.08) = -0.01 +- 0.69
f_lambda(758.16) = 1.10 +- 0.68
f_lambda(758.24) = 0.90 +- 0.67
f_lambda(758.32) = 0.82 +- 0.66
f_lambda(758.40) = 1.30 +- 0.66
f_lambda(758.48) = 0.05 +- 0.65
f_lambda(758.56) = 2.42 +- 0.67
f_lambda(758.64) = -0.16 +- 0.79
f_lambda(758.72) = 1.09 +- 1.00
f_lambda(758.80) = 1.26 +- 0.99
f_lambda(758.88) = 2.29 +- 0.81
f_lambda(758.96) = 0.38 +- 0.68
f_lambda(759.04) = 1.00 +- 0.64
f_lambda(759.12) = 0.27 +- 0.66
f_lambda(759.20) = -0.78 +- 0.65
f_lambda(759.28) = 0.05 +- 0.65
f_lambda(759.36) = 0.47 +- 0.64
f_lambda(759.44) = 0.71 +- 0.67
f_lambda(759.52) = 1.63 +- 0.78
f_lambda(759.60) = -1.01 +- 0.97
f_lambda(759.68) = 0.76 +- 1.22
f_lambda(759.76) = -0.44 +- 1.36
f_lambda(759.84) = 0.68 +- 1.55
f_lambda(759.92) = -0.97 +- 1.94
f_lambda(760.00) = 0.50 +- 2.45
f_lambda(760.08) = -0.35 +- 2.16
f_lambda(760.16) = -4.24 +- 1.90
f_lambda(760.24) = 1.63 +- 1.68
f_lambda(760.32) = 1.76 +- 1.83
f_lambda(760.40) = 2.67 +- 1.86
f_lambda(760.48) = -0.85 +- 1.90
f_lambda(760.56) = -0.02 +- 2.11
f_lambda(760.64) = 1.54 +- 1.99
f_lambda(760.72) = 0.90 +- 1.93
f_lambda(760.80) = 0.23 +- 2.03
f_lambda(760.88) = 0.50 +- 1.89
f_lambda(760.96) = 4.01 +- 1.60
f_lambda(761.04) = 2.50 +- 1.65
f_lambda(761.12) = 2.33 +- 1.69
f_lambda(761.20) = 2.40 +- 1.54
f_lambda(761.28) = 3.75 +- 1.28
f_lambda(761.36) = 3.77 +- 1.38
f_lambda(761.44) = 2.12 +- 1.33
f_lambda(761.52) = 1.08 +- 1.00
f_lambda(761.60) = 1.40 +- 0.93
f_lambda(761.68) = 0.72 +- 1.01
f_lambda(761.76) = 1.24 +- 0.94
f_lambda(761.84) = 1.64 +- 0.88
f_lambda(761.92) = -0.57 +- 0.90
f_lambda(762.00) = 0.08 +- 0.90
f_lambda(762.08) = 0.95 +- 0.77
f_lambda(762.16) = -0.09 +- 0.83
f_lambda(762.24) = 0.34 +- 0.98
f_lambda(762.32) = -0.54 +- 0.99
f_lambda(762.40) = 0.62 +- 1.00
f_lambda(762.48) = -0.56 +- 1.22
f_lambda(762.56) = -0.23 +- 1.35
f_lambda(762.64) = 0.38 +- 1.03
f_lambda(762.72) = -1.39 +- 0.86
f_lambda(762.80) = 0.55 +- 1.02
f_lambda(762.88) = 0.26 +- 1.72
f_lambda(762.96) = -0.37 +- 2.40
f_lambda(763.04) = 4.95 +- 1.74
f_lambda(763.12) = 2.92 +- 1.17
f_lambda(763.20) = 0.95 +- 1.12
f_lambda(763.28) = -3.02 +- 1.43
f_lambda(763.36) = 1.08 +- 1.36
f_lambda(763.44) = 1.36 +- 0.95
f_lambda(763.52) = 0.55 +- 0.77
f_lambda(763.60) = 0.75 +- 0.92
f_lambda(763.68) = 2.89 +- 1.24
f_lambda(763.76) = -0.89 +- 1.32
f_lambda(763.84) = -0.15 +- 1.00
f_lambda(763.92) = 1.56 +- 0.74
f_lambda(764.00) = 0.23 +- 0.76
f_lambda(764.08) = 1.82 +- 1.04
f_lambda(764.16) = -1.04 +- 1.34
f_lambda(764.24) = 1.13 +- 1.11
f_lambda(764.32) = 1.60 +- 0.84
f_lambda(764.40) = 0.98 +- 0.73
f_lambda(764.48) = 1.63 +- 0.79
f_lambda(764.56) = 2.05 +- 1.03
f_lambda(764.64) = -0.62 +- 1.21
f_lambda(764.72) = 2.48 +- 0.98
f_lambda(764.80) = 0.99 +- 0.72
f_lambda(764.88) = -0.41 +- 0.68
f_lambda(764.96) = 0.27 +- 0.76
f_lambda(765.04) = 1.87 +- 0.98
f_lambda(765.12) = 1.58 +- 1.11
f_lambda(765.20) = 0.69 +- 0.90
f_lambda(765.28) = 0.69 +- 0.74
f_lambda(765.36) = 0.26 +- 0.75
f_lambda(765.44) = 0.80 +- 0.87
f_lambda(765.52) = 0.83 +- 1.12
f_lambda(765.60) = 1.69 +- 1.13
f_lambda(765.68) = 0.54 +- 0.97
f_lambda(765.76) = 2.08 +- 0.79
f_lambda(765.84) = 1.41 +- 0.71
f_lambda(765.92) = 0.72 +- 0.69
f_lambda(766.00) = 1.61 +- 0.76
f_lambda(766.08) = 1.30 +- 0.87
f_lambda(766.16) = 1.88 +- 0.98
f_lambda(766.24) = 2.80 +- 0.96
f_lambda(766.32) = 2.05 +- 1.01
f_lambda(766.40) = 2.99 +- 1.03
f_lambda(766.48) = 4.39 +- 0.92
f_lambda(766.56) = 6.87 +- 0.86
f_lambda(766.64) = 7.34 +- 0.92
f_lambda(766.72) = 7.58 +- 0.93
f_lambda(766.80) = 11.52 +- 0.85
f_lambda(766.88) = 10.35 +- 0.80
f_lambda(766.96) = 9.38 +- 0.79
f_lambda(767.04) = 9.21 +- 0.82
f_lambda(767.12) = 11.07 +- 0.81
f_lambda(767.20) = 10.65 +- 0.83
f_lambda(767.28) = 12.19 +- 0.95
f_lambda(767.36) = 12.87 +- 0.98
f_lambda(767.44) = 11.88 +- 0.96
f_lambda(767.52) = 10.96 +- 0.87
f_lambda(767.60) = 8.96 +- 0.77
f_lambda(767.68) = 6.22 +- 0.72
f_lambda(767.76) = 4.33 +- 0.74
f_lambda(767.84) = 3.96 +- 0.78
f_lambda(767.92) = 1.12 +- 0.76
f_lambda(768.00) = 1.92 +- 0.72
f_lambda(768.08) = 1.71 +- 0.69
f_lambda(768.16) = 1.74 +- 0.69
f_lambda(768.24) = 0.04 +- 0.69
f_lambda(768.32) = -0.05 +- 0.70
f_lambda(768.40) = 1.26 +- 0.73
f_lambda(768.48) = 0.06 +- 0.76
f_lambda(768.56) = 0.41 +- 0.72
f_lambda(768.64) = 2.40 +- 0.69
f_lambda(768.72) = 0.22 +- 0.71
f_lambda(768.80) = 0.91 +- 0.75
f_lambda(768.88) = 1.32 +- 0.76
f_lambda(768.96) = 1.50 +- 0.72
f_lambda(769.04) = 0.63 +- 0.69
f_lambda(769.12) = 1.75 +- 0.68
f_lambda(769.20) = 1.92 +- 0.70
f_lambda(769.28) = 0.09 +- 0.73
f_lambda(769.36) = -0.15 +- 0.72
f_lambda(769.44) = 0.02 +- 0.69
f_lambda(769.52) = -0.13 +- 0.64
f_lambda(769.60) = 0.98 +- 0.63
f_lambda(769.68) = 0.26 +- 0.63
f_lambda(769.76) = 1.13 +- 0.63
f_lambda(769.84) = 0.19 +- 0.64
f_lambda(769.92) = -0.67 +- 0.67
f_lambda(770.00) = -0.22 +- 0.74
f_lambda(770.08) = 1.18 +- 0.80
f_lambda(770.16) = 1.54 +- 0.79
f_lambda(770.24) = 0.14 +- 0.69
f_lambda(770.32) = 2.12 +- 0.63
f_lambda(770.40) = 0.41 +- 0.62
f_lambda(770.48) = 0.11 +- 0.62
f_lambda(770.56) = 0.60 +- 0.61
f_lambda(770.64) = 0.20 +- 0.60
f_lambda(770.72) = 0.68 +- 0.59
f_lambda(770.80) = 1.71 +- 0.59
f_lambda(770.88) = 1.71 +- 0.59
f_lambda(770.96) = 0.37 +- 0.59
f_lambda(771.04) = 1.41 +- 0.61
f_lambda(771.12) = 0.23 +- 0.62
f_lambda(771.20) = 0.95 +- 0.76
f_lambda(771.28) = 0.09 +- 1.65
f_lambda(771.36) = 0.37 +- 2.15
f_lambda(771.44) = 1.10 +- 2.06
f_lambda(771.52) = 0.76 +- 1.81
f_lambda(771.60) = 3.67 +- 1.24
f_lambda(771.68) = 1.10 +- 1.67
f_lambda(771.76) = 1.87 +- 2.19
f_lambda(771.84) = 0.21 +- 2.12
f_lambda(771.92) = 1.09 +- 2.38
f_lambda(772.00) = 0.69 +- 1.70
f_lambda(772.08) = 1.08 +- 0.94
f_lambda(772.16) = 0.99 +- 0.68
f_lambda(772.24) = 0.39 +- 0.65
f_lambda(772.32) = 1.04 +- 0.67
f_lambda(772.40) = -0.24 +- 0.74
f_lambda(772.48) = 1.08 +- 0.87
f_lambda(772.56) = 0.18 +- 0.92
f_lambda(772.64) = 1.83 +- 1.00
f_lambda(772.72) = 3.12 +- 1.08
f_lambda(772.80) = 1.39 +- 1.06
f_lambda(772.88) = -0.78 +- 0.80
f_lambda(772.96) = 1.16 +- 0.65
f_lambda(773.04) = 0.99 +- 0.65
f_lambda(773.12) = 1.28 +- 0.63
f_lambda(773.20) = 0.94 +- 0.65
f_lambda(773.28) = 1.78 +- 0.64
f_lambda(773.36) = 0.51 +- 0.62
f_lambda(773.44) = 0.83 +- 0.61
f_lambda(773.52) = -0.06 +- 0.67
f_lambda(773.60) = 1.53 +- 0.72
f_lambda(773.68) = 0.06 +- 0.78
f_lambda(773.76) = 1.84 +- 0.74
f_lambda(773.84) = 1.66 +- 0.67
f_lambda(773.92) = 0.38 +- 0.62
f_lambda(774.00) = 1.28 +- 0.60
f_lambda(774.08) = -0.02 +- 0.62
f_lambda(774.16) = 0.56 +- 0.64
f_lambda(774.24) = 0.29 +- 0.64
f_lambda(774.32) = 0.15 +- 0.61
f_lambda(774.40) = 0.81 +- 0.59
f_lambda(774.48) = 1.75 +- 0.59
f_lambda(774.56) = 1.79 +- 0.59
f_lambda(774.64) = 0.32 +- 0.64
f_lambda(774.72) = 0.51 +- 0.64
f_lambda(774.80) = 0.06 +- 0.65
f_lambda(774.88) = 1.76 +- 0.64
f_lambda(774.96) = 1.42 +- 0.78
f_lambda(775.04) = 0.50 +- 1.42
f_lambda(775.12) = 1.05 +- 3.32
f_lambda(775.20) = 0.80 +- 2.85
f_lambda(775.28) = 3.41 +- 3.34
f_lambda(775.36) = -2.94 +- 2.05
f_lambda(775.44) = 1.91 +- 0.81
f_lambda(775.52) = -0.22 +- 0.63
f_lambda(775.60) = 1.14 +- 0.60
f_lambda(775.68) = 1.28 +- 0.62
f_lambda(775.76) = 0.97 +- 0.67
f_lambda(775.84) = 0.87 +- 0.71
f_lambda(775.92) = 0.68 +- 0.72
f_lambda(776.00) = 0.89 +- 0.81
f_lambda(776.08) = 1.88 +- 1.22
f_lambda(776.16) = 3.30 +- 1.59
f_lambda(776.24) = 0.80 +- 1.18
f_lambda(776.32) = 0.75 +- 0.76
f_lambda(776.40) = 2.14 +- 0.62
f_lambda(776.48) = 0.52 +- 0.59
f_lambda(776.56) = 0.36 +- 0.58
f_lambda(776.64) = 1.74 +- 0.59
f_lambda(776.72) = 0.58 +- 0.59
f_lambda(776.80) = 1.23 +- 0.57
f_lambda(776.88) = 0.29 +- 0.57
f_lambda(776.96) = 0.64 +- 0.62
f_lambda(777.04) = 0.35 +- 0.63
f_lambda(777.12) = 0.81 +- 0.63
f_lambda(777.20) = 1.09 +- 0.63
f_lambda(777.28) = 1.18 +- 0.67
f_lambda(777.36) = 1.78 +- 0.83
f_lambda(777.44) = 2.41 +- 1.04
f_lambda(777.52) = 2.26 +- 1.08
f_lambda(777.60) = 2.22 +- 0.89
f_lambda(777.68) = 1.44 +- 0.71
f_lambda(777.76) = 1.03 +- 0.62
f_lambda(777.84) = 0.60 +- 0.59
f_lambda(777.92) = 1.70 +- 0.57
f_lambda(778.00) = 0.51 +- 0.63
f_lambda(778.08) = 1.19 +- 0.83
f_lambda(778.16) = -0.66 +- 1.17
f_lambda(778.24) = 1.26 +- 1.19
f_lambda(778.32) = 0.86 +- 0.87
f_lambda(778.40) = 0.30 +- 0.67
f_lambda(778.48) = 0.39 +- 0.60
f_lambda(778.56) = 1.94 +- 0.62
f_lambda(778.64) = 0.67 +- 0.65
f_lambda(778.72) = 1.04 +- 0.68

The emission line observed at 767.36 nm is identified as [O II]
